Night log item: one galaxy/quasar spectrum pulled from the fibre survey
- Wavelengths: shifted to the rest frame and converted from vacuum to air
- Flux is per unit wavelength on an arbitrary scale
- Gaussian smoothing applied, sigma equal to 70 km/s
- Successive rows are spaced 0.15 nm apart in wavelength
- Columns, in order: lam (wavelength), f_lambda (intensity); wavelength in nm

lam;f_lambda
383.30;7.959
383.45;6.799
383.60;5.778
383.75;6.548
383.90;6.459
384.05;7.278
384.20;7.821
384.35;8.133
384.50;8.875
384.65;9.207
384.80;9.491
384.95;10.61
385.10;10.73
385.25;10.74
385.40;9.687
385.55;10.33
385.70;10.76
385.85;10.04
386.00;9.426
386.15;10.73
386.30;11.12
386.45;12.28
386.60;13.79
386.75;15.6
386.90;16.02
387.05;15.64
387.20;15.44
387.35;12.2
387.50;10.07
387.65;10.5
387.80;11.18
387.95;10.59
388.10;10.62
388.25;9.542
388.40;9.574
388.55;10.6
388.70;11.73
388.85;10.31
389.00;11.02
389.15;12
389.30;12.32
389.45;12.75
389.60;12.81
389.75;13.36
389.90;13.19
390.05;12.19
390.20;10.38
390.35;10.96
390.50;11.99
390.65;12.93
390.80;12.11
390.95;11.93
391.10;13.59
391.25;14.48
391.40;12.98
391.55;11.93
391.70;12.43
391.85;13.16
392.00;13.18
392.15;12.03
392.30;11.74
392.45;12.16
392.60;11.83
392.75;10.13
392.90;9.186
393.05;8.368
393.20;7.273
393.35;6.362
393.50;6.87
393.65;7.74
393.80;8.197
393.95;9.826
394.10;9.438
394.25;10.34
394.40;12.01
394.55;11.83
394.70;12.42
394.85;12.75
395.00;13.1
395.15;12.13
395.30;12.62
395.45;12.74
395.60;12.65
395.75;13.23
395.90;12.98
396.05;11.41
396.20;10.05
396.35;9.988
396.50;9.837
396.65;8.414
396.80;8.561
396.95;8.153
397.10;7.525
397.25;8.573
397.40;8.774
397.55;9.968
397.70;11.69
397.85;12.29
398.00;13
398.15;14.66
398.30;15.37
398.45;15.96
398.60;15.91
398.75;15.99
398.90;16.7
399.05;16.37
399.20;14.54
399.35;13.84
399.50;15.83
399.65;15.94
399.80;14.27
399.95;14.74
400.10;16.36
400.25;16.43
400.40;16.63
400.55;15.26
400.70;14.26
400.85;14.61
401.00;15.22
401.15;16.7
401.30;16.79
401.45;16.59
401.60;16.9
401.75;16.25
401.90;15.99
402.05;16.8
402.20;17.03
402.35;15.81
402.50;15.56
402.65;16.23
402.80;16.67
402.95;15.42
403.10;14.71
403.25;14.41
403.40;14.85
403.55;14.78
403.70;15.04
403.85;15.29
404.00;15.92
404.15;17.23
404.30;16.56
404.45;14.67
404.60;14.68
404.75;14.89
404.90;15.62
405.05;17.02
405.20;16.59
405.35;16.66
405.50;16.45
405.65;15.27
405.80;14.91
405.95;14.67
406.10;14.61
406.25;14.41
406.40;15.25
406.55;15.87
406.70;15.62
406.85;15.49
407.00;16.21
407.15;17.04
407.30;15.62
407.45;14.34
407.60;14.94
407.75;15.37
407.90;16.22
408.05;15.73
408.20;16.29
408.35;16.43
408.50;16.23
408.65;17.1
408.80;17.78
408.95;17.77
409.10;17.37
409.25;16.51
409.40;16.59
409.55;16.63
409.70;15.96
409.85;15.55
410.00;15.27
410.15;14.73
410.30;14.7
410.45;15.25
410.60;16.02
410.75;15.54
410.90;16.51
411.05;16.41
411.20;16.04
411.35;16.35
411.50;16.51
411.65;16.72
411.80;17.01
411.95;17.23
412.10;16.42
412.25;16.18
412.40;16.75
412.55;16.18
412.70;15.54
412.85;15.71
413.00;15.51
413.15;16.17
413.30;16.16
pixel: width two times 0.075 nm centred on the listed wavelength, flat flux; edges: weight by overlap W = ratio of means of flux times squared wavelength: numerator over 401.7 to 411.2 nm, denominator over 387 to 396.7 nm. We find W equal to 1.5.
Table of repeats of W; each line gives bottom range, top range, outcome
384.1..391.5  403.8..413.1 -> 1.54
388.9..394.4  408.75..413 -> 1.60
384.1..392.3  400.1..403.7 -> 1.46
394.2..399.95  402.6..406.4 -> 1.29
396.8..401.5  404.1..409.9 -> 1.18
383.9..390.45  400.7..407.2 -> 1.53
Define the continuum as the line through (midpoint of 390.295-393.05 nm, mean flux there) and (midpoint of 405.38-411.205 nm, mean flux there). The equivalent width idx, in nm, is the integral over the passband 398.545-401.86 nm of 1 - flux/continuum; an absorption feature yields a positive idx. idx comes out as -0.41 nm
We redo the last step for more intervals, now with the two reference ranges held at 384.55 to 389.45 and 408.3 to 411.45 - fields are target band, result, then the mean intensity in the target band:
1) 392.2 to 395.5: 0.63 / 10.4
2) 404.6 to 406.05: -0.04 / 15.7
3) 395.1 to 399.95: 0.39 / 12.5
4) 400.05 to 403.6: -0.33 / 15.8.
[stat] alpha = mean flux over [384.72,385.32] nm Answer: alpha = 10.4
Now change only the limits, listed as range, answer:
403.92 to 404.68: 15.8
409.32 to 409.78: 16.4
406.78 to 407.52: 15.8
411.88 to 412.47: 16.6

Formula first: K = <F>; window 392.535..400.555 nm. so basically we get 12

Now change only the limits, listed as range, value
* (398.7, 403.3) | 15.8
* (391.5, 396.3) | 11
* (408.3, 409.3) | 17.1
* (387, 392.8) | 12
